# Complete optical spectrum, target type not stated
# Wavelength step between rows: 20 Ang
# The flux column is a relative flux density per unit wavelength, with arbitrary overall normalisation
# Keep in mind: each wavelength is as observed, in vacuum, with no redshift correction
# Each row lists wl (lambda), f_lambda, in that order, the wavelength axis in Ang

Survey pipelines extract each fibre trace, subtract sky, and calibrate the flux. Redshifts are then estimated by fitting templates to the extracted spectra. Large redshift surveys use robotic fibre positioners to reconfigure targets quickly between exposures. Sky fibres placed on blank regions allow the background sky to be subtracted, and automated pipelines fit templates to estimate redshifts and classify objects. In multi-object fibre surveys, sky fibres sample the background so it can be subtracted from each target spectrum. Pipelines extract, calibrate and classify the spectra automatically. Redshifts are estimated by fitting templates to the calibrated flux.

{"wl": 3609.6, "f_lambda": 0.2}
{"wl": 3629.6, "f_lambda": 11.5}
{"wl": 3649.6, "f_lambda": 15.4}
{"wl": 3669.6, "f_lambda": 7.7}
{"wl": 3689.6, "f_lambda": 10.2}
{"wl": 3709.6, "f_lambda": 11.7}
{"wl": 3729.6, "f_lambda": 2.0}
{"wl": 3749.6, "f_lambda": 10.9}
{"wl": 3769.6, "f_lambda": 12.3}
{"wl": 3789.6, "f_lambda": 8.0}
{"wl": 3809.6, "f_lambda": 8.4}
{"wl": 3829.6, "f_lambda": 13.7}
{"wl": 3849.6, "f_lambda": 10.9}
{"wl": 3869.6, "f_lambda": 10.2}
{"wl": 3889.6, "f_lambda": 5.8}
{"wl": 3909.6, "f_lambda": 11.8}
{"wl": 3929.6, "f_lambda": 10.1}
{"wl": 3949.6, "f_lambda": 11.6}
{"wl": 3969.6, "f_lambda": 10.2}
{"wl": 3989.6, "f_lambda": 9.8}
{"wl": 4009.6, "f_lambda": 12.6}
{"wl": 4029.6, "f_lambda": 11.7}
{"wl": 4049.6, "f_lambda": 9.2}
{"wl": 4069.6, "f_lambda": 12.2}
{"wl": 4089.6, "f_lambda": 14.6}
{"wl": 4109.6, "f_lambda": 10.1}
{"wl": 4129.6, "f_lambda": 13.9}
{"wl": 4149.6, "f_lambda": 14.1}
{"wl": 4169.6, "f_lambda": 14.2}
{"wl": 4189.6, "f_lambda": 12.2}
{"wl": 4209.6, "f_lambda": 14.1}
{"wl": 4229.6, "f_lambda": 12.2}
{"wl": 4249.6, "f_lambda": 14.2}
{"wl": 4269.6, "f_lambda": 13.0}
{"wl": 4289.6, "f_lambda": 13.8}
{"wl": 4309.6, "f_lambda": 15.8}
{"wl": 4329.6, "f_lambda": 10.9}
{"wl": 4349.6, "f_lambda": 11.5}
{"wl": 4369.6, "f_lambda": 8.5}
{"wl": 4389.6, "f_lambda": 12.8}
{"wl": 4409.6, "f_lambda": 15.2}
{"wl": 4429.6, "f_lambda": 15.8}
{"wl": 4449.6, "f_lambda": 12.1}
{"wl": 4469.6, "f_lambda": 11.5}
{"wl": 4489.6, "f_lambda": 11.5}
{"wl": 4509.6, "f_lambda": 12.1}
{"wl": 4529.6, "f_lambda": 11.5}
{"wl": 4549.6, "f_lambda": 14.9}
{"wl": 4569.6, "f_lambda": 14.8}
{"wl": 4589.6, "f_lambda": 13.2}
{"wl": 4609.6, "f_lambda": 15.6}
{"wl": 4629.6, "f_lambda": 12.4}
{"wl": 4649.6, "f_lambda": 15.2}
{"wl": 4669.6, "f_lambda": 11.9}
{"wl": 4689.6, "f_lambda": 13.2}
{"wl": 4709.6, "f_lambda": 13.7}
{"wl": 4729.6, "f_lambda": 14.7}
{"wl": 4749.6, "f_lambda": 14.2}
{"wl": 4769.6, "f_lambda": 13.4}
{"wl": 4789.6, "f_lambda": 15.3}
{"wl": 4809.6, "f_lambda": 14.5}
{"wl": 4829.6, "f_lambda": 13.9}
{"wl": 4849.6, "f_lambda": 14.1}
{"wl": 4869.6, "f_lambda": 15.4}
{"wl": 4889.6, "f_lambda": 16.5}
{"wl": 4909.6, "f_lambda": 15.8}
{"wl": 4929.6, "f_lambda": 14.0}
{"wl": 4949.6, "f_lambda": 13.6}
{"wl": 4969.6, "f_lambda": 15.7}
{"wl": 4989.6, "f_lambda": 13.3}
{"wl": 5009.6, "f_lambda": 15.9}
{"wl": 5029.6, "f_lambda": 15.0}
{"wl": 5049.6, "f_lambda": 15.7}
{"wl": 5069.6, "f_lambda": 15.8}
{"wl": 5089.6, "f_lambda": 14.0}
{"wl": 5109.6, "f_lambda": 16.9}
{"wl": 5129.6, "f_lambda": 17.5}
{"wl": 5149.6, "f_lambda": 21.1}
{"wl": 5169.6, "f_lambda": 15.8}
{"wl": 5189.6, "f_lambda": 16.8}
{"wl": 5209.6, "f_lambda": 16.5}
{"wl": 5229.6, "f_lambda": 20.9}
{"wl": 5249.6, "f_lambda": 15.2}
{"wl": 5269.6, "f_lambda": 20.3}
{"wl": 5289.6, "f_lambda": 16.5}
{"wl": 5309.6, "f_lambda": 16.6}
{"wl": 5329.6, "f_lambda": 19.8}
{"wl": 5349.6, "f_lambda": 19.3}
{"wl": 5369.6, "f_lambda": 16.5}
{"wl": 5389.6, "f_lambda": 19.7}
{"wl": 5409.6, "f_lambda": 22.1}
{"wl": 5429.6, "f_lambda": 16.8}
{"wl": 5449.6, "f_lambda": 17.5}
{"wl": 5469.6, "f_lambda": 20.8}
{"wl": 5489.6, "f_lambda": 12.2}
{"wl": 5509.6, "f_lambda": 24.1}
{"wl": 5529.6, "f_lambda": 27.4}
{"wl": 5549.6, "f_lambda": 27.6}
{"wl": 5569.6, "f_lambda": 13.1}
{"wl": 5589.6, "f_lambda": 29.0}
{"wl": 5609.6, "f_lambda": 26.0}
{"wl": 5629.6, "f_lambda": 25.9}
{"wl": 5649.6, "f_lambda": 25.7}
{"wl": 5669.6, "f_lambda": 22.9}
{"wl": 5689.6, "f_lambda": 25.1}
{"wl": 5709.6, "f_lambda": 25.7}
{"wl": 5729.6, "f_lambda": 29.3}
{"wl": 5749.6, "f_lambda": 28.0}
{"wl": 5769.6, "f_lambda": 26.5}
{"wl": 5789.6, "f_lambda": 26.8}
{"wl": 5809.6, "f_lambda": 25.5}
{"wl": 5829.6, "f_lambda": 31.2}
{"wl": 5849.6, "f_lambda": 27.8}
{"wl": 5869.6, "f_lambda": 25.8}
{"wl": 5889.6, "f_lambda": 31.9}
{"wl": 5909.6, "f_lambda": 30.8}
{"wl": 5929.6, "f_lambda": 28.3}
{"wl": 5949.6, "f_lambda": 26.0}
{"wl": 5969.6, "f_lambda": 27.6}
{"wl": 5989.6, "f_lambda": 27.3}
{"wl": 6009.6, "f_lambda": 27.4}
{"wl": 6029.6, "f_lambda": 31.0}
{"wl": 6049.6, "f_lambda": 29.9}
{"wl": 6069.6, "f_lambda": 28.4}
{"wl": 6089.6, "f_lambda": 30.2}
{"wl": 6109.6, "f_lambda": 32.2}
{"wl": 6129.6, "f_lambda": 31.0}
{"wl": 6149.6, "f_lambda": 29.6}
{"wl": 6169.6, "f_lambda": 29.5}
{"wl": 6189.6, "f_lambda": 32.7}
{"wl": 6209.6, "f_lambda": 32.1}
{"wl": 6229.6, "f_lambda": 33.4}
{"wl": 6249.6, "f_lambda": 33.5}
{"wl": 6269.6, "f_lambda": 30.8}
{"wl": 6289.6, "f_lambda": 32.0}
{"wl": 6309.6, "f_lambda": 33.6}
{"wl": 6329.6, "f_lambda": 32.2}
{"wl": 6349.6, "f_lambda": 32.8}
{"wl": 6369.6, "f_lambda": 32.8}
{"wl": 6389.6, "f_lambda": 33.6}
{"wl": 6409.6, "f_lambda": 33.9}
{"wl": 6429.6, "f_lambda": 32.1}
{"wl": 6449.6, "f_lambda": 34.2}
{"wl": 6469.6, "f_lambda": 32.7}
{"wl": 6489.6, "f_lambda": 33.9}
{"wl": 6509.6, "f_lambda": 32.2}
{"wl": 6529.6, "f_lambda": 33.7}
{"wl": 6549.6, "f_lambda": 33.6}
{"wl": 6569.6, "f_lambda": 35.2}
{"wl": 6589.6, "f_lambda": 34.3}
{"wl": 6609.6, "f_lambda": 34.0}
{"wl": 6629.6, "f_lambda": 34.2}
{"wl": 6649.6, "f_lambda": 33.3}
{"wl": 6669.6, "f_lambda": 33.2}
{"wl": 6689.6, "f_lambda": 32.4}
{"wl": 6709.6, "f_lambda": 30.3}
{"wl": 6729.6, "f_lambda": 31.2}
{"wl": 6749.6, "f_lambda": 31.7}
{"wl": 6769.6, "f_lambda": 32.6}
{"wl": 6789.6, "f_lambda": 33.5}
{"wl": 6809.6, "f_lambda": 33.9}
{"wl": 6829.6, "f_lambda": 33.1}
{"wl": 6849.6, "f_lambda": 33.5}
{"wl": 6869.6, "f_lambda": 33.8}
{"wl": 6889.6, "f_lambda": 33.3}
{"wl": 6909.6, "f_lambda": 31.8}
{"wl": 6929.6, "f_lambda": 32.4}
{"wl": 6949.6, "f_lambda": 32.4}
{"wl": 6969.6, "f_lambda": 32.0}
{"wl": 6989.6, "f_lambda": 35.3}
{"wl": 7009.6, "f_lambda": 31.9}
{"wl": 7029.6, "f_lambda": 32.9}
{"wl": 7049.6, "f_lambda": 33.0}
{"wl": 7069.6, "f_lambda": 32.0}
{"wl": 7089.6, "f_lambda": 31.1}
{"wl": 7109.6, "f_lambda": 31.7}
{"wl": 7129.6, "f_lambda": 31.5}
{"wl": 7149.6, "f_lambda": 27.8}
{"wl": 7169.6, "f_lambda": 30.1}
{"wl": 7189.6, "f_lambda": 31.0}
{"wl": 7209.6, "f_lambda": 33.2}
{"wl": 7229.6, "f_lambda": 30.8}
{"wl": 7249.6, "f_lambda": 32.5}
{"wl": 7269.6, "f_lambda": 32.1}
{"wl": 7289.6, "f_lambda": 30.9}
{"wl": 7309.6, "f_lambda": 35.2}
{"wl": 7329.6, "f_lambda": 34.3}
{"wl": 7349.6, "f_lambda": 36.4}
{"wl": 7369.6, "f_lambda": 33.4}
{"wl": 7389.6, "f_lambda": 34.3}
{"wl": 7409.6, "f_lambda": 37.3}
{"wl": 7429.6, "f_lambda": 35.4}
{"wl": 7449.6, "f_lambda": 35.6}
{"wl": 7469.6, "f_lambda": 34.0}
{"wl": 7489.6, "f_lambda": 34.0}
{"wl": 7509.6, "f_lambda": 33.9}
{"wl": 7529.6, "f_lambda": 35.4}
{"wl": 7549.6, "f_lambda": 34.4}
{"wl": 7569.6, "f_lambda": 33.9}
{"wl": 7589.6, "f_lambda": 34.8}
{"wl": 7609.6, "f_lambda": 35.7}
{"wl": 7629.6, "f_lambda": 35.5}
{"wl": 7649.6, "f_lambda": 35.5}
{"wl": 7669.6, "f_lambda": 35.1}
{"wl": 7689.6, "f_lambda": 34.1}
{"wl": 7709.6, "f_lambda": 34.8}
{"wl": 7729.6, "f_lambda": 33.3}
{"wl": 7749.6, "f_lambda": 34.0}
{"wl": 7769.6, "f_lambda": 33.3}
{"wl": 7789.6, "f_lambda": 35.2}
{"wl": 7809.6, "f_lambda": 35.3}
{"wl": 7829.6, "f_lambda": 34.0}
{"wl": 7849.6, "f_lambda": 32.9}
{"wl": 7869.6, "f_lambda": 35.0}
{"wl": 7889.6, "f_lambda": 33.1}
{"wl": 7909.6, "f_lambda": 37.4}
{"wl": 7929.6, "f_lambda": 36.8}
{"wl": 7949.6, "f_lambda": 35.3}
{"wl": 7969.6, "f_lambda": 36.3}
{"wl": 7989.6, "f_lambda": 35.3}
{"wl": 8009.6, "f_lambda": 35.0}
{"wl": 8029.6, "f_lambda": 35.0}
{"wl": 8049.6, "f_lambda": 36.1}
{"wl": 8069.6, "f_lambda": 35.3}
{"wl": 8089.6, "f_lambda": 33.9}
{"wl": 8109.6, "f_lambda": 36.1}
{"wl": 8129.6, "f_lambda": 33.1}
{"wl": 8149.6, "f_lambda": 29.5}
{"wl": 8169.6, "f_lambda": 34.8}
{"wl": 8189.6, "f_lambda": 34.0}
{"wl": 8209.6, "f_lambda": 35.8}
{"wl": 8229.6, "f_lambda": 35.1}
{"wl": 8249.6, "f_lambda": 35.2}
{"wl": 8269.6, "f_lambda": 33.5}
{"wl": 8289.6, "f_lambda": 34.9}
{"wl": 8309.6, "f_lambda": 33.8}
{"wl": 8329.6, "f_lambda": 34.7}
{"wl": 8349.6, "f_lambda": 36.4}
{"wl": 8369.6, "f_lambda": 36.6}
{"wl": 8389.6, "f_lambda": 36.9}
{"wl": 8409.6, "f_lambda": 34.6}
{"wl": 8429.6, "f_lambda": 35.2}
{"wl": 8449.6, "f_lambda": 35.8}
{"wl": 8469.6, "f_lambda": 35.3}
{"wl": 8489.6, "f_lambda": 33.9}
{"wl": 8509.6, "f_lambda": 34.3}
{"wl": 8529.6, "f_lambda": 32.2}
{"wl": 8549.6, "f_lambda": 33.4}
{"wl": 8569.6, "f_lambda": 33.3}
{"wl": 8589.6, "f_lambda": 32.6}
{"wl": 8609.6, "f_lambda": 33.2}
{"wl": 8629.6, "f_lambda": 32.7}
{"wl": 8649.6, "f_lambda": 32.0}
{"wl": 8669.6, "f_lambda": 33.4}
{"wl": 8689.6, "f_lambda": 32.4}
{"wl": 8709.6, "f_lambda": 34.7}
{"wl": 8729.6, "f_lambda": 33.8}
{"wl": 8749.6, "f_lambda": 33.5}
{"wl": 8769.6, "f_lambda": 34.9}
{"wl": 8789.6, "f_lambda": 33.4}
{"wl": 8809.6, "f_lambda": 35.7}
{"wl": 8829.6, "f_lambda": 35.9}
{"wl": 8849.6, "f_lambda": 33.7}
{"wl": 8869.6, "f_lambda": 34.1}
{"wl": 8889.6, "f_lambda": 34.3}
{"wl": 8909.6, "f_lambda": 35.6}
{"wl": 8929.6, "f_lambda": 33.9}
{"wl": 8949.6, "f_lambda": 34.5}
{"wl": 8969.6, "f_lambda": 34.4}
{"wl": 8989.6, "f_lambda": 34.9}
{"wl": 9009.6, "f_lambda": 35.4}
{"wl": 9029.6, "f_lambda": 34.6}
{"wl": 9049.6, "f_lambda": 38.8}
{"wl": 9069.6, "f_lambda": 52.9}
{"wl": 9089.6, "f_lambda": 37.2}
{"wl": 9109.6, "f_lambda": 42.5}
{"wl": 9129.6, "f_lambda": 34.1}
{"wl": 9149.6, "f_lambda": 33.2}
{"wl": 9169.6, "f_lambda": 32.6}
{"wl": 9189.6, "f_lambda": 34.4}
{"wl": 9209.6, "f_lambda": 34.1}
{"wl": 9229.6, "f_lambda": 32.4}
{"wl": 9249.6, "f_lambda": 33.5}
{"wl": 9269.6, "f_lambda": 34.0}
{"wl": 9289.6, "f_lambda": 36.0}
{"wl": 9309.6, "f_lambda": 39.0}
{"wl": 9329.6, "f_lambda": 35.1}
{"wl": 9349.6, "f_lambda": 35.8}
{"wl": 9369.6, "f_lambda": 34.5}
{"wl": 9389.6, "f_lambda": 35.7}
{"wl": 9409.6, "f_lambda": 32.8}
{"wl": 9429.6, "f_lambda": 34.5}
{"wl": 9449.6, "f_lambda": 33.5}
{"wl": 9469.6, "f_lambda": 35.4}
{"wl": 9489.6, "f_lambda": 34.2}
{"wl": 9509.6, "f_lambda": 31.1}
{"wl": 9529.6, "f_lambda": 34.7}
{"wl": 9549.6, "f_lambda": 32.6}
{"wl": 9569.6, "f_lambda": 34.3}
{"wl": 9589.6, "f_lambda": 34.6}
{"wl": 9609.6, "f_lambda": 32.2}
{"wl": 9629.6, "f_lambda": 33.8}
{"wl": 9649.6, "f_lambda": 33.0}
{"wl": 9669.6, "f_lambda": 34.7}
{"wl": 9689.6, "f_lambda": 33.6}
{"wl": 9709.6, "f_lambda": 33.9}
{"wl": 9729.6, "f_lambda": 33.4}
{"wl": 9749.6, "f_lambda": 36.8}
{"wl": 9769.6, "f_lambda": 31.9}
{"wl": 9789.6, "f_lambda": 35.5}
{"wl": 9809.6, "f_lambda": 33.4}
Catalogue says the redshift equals 0.382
